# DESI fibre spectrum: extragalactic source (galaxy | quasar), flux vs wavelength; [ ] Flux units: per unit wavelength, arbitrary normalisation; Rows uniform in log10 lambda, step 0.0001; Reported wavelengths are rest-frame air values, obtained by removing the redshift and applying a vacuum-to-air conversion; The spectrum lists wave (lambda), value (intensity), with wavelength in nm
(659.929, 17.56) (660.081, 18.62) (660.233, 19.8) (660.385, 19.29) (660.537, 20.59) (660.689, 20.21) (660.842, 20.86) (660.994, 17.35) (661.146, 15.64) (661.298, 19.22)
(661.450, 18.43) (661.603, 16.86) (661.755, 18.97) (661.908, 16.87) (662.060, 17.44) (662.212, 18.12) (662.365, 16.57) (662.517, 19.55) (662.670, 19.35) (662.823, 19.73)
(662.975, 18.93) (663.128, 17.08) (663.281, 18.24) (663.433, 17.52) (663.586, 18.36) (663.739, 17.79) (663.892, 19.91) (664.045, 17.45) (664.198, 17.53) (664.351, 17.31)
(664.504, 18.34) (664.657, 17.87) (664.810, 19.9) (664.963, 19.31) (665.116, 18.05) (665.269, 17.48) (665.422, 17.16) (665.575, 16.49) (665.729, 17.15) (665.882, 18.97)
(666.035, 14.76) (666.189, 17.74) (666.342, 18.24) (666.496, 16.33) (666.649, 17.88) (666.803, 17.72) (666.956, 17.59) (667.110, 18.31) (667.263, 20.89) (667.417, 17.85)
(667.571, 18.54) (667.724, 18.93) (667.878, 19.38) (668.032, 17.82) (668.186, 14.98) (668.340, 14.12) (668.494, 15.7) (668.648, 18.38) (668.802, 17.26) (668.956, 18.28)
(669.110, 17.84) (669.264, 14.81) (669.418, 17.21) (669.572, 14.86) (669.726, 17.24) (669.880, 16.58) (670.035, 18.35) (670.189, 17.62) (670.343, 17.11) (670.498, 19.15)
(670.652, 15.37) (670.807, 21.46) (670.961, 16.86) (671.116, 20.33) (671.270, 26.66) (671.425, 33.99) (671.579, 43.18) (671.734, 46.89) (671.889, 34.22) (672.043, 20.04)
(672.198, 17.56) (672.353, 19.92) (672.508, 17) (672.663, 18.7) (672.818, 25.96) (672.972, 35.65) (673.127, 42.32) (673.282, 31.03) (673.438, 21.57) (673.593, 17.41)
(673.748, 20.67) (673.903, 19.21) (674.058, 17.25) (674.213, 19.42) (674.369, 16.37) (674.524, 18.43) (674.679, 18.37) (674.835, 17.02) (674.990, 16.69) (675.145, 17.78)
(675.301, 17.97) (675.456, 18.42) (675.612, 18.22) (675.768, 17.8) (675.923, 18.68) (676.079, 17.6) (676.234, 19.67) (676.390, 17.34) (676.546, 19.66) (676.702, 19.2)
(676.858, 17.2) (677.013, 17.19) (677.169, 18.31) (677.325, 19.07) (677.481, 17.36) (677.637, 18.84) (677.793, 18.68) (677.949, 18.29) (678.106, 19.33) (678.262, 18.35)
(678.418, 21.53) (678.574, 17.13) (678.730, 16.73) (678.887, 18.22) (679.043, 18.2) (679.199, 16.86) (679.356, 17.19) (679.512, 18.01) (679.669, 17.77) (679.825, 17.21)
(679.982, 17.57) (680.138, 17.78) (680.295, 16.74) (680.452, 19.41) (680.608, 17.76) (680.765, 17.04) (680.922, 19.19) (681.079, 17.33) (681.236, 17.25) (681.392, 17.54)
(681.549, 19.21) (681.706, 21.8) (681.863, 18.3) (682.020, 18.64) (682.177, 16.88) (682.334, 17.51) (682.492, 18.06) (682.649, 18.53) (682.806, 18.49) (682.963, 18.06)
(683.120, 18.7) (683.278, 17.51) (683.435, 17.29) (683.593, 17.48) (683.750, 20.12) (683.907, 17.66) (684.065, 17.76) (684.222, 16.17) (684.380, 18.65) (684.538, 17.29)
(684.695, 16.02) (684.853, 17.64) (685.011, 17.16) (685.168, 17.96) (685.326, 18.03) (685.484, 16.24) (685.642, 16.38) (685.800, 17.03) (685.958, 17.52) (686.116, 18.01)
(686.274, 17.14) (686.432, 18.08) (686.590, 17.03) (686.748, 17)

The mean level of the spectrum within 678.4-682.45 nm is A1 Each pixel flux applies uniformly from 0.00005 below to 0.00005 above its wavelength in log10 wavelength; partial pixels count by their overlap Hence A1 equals 18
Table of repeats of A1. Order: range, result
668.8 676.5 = 21.2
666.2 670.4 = 17.4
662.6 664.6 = 18.3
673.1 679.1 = 19.1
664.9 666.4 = 17.5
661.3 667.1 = 17.9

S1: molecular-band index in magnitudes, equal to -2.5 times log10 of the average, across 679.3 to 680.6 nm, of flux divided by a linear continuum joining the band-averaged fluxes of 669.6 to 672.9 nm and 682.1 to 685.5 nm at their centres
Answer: 0.09 mag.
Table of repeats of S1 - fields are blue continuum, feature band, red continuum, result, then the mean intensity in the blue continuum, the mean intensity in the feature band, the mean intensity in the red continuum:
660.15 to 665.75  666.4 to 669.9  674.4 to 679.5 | 0.05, 18.3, 17.3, 18.2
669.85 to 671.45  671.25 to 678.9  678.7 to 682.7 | -0.12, 20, 21.5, 18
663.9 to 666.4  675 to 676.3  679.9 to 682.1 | 0.00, 17.8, 18.2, 18.3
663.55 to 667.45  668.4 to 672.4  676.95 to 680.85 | -0.19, 17.9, 21.4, 18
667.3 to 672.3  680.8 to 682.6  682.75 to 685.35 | -0.01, 20.6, 18.3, 17.8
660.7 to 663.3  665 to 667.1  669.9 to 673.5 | 0.21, 18.2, 17.4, 25.1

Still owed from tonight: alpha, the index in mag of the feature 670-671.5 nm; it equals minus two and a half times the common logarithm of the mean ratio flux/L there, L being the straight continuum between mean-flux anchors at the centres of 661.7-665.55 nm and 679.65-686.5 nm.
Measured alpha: -0.151 mag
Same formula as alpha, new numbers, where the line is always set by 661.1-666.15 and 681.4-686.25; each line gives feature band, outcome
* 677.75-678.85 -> -0.040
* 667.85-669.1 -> 0.062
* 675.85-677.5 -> -0.026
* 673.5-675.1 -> -0.013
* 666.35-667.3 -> -0.004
